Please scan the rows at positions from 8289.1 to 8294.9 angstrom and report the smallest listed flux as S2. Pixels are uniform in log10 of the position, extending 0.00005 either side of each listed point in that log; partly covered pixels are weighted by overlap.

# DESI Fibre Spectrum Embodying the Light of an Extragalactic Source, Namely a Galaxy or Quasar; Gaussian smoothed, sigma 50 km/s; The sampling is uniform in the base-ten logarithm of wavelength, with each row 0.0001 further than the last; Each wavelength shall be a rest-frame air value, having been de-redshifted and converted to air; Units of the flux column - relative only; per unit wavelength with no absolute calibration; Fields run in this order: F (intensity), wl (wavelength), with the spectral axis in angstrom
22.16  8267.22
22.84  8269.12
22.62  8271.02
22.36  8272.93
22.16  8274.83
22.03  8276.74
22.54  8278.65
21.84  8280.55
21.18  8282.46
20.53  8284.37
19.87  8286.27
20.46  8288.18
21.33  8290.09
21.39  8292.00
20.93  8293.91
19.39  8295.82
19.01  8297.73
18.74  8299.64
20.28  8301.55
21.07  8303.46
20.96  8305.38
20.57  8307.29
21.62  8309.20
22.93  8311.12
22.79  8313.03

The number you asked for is 20.93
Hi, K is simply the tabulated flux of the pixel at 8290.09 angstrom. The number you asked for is 21.33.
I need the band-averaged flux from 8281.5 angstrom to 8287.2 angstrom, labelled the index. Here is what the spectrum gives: 20.5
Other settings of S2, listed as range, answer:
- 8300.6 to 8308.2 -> 20.28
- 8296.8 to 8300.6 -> 18.74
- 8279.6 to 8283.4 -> 21.18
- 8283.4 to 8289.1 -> 19.87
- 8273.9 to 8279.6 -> 22.03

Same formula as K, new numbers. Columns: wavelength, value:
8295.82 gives 19.39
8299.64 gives 18.74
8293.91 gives 20.93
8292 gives 21.39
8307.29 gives 20.57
